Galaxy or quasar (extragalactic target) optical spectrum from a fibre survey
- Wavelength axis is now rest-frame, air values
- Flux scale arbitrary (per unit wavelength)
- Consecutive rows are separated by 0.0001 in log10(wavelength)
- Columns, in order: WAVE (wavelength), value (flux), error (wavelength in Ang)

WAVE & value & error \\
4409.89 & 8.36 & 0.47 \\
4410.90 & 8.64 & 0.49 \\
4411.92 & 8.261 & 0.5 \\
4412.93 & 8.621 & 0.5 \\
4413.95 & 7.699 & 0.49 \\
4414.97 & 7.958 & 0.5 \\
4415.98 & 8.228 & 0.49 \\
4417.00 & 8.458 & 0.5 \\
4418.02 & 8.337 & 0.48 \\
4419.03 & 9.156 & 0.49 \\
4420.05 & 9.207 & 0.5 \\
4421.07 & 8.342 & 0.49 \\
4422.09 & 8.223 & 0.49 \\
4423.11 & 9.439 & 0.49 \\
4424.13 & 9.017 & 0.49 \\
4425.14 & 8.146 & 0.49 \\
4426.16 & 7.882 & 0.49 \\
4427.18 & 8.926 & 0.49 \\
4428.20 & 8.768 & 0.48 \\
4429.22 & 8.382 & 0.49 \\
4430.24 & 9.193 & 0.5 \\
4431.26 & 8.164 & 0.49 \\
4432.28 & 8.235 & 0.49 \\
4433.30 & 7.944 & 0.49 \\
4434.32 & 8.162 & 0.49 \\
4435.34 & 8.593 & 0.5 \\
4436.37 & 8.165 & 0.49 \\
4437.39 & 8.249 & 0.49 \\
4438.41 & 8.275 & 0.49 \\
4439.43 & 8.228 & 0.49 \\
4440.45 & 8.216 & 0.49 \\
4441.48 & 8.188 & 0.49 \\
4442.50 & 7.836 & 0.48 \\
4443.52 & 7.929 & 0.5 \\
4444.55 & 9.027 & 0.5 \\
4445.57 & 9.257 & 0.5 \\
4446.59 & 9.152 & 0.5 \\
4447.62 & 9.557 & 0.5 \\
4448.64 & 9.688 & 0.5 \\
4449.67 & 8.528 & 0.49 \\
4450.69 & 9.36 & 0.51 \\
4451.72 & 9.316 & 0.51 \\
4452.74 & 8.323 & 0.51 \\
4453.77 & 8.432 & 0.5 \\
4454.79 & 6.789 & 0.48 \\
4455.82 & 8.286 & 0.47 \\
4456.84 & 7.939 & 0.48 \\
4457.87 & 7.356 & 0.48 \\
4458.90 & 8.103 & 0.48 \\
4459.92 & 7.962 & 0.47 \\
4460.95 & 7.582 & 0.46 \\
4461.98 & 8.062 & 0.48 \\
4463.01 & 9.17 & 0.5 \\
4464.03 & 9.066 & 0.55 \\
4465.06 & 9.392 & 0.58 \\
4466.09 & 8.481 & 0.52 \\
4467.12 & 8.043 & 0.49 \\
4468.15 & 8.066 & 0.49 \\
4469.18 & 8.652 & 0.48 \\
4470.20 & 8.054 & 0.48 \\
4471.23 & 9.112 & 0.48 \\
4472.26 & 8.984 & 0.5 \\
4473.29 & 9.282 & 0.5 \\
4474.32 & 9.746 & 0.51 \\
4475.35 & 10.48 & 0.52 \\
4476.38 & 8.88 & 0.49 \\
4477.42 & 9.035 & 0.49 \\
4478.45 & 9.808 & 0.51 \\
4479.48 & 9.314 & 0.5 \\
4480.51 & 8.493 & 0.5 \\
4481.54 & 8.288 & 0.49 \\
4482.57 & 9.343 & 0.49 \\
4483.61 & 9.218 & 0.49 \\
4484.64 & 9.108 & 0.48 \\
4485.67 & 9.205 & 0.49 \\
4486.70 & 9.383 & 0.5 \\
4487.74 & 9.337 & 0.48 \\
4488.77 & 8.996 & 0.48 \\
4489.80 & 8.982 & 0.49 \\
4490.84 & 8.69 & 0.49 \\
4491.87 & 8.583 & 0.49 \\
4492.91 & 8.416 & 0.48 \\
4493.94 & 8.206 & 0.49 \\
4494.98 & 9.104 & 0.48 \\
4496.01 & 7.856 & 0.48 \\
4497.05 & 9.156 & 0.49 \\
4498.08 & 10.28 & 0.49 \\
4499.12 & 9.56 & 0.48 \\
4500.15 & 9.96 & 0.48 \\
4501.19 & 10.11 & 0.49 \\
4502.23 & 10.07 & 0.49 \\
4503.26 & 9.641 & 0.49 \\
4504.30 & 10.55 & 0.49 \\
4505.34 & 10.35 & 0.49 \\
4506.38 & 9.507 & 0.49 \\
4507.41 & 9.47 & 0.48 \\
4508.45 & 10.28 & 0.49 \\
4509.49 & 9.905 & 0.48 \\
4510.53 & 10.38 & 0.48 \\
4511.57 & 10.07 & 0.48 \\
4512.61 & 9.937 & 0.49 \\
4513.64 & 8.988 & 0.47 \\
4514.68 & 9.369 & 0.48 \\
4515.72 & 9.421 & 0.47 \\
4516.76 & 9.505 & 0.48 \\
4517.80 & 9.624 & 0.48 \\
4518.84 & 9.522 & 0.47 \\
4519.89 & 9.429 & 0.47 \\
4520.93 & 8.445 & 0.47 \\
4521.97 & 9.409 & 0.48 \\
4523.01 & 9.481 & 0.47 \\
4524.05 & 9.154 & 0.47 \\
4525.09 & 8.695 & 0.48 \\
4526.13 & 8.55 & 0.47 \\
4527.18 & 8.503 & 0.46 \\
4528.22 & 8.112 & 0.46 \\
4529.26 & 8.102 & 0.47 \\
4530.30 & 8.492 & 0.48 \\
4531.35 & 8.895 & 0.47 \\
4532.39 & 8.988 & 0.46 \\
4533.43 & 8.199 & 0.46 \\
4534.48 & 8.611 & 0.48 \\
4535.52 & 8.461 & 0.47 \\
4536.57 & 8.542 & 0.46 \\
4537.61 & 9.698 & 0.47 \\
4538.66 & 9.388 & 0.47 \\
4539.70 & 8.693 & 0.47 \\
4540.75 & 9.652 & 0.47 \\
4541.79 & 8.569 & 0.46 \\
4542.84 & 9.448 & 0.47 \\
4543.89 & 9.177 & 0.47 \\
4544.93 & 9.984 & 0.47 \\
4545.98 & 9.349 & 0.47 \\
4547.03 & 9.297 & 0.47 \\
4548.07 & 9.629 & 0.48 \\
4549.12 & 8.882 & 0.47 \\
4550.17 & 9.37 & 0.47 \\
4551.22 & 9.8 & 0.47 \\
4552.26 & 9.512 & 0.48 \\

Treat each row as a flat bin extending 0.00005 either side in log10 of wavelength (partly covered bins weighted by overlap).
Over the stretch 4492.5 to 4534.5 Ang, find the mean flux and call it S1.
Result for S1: 9.29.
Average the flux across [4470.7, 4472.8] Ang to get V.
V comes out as 9.04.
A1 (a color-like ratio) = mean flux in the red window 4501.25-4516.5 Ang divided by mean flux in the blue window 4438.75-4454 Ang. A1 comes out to 1.13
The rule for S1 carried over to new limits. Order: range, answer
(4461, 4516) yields 9.23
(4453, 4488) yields 8.71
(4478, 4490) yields 9.13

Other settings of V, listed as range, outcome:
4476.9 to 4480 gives 9.38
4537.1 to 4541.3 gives 9.35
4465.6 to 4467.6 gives 8.26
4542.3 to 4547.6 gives 9.45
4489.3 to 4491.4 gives 8.82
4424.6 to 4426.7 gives 8.07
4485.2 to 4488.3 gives 9.3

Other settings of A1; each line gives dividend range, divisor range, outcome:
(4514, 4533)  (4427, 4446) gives 1.07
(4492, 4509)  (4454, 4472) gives 1.15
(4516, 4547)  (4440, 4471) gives 1.06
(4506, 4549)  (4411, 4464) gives 1.09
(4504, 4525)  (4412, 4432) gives 1.13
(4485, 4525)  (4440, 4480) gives 1.09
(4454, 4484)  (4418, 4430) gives 1.00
